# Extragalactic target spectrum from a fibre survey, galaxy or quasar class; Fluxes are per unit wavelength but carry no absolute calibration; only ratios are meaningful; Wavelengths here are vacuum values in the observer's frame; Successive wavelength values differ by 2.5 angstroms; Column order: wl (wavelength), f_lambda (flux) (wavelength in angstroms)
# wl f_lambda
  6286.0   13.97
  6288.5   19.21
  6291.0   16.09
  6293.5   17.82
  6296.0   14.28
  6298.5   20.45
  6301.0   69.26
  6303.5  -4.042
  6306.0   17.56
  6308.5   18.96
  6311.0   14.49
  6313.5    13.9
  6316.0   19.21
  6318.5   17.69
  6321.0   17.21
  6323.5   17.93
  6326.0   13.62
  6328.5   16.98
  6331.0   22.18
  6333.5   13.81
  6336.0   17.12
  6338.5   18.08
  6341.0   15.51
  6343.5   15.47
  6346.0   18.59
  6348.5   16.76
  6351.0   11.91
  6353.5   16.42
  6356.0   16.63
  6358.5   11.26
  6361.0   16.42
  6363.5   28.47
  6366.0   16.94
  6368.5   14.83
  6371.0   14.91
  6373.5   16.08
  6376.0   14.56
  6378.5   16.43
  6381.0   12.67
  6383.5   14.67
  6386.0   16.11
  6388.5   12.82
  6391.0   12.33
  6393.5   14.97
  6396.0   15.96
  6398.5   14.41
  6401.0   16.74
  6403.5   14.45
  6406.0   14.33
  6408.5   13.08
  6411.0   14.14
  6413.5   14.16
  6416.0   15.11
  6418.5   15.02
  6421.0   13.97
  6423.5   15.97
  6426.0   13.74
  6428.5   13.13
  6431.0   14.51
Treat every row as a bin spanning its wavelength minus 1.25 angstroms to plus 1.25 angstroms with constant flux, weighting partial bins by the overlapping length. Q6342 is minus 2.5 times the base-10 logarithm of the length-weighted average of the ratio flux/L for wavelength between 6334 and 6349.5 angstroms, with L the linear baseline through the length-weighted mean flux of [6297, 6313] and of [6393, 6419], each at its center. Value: 0.16 mag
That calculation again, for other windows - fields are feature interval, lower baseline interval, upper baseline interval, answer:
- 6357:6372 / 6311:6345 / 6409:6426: -0.09 mag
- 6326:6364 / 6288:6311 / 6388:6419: 0.08 mag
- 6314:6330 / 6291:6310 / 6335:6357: 0.12 mag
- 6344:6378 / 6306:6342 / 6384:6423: -0.04 mag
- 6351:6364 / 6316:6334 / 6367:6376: -0.06 mag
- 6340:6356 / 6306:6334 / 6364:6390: 0.02 mag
